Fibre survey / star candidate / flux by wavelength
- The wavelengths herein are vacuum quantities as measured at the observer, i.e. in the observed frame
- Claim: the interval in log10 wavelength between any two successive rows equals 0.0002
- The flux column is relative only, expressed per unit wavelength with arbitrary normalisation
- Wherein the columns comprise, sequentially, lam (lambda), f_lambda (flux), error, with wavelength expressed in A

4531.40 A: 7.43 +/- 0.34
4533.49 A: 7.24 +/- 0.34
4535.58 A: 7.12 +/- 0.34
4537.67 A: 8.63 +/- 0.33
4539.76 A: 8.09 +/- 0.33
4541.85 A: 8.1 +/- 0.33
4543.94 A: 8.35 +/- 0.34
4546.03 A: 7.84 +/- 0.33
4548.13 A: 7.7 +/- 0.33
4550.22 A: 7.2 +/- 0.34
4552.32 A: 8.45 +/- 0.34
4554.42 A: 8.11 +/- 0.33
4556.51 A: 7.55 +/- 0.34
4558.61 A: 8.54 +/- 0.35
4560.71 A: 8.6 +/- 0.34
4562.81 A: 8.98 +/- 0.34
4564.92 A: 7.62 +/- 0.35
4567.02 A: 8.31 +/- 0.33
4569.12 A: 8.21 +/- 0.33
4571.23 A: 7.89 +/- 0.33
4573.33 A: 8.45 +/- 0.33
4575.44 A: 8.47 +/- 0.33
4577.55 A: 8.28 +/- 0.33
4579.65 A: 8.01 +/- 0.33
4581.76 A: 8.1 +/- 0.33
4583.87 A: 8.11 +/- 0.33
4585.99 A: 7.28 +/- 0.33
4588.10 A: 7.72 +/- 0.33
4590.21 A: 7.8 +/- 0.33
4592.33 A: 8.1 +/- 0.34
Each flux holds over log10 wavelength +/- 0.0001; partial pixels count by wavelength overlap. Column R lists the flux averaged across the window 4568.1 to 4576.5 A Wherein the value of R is 8.25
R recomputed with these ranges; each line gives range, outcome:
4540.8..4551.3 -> 7.84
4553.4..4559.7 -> 8.08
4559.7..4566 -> 8.39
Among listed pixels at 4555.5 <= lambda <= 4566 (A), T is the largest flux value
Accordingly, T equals 8.98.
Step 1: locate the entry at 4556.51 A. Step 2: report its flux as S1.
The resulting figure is 7.55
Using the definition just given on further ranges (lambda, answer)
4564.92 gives 7.62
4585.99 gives 7.28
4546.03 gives 7.84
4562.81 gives 8.98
